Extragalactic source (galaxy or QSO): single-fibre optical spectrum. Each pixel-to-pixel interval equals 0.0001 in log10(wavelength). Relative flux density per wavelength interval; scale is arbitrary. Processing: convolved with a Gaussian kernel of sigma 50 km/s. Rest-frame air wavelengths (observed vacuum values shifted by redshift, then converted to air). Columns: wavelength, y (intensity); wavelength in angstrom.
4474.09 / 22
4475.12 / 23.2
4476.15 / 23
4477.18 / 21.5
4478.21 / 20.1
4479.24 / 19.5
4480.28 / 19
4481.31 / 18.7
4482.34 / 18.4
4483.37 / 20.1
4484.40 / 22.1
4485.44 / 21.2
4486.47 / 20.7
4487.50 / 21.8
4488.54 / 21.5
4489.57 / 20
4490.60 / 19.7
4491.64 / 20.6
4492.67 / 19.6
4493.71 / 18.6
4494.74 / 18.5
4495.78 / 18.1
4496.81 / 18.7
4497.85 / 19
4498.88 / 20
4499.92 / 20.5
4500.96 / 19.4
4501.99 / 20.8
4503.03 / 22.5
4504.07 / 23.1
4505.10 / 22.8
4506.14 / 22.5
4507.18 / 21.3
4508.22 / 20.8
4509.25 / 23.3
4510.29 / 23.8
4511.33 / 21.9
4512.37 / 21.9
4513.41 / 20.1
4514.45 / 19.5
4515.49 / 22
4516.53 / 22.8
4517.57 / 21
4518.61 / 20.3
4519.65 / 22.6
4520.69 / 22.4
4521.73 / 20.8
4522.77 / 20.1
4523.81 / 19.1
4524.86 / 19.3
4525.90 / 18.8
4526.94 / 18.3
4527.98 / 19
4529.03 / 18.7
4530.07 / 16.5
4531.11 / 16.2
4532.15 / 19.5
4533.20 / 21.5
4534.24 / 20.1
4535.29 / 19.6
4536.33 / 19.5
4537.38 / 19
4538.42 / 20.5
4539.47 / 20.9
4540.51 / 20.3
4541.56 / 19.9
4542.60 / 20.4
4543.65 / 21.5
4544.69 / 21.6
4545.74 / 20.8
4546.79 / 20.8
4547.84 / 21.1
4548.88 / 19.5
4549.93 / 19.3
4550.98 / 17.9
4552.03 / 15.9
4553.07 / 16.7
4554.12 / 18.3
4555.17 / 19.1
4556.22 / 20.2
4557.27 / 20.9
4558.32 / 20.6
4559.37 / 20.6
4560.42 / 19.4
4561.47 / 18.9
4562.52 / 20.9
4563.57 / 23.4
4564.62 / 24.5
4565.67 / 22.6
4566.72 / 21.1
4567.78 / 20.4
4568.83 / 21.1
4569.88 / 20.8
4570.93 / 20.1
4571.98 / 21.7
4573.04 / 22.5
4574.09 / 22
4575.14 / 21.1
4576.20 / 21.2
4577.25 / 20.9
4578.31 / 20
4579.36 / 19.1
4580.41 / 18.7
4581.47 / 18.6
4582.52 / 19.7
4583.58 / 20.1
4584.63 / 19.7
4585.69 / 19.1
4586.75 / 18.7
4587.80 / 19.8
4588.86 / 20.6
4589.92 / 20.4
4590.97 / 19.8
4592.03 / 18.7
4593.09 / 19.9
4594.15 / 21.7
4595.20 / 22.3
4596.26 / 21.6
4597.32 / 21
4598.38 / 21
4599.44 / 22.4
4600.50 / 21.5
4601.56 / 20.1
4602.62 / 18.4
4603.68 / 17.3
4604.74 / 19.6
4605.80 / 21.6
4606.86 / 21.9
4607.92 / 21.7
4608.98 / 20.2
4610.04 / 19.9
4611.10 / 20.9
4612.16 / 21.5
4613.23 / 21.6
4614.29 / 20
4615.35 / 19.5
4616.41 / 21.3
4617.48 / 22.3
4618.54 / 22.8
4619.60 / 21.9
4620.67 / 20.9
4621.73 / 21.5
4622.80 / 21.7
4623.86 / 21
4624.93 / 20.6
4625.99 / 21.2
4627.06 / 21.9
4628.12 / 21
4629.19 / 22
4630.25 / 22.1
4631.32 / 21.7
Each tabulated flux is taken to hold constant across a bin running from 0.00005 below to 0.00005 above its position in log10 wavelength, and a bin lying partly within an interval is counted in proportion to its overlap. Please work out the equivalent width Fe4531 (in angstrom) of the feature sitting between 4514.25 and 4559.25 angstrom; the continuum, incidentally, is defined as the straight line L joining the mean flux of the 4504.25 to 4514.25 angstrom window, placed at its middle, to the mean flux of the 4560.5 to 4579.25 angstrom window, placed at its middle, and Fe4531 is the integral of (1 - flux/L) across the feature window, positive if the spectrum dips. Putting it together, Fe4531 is 3.8 angstrom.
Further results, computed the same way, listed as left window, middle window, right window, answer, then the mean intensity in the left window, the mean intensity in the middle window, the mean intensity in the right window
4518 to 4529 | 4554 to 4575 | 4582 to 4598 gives -0.9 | 20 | 21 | 20.2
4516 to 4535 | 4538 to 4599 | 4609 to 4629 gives 0.3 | 19.8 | 20.3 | 21.2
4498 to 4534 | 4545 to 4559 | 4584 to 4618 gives 0.8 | 20.7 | 19.4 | 20.5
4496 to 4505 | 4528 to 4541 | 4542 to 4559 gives 0.4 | 20.5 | 19.3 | 19.7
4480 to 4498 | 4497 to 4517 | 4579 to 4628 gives -1.5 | 19.8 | 21.4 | 20.6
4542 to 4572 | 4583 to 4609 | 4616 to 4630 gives 0.9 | 20.3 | 20.4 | 21.6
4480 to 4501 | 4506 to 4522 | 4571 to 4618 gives -1.4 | 19.8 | 21.7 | 20.5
